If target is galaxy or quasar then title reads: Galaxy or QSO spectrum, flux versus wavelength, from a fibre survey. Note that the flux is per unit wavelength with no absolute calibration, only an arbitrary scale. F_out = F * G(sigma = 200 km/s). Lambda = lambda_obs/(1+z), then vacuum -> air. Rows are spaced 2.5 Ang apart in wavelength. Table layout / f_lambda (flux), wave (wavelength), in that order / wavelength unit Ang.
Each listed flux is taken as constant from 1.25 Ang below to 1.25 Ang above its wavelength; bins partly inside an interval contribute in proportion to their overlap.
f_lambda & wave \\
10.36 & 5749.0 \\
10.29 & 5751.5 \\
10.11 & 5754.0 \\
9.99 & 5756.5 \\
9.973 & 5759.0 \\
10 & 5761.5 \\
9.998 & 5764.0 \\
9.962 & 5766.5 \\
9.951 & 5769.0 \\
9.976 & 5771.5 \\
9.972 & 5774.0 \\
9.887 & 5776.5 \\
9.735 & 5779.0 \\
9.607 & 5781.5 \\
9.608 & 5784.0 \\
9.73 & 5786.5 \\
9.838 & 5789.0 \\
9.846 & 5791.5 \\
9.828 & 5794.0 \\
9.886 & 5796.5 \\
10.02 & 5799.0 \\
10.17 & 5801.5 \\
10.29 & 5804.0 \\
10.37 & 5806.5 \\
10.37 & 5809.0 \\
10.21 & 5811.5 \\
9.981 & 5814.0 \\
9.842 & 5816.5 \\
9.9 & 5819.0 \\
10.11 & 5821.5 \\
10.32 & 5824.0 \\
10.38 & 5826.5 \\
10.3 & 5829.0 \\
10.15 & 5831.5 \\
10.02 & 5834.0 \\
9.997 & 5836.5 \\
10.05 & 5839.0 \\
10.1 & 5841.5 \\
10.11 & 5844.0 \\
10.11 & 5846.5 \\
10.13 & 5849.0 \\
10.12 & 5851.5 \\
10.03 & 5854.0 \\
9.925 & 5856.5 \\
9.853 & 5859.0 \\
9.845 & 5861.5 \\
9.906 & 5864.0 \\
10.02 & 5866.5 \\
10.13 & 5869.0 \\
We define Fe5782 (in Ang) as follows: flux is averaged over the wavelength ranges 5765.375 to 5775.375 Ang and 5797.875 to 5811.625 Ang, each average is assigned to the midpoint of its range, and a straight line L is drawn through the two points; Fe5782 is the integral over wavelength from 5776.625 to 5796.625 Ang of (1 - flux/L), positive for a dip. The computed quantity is 0.7 Ang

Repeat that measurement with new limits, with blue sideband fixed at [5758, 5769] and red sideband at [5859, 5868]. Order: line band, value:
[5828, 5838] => -0.17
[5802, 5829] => -0.64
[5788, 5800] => 0.10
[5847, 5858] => -0.14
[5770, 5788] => 0.32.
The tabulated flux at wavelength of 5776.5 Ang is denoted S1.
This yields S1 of 9.887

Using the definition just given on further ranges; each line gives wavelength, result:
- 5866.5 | 10.02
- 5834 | 10.02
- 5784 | 9.608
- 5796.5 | 9.886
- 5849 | 10.13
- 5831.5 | 10.15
